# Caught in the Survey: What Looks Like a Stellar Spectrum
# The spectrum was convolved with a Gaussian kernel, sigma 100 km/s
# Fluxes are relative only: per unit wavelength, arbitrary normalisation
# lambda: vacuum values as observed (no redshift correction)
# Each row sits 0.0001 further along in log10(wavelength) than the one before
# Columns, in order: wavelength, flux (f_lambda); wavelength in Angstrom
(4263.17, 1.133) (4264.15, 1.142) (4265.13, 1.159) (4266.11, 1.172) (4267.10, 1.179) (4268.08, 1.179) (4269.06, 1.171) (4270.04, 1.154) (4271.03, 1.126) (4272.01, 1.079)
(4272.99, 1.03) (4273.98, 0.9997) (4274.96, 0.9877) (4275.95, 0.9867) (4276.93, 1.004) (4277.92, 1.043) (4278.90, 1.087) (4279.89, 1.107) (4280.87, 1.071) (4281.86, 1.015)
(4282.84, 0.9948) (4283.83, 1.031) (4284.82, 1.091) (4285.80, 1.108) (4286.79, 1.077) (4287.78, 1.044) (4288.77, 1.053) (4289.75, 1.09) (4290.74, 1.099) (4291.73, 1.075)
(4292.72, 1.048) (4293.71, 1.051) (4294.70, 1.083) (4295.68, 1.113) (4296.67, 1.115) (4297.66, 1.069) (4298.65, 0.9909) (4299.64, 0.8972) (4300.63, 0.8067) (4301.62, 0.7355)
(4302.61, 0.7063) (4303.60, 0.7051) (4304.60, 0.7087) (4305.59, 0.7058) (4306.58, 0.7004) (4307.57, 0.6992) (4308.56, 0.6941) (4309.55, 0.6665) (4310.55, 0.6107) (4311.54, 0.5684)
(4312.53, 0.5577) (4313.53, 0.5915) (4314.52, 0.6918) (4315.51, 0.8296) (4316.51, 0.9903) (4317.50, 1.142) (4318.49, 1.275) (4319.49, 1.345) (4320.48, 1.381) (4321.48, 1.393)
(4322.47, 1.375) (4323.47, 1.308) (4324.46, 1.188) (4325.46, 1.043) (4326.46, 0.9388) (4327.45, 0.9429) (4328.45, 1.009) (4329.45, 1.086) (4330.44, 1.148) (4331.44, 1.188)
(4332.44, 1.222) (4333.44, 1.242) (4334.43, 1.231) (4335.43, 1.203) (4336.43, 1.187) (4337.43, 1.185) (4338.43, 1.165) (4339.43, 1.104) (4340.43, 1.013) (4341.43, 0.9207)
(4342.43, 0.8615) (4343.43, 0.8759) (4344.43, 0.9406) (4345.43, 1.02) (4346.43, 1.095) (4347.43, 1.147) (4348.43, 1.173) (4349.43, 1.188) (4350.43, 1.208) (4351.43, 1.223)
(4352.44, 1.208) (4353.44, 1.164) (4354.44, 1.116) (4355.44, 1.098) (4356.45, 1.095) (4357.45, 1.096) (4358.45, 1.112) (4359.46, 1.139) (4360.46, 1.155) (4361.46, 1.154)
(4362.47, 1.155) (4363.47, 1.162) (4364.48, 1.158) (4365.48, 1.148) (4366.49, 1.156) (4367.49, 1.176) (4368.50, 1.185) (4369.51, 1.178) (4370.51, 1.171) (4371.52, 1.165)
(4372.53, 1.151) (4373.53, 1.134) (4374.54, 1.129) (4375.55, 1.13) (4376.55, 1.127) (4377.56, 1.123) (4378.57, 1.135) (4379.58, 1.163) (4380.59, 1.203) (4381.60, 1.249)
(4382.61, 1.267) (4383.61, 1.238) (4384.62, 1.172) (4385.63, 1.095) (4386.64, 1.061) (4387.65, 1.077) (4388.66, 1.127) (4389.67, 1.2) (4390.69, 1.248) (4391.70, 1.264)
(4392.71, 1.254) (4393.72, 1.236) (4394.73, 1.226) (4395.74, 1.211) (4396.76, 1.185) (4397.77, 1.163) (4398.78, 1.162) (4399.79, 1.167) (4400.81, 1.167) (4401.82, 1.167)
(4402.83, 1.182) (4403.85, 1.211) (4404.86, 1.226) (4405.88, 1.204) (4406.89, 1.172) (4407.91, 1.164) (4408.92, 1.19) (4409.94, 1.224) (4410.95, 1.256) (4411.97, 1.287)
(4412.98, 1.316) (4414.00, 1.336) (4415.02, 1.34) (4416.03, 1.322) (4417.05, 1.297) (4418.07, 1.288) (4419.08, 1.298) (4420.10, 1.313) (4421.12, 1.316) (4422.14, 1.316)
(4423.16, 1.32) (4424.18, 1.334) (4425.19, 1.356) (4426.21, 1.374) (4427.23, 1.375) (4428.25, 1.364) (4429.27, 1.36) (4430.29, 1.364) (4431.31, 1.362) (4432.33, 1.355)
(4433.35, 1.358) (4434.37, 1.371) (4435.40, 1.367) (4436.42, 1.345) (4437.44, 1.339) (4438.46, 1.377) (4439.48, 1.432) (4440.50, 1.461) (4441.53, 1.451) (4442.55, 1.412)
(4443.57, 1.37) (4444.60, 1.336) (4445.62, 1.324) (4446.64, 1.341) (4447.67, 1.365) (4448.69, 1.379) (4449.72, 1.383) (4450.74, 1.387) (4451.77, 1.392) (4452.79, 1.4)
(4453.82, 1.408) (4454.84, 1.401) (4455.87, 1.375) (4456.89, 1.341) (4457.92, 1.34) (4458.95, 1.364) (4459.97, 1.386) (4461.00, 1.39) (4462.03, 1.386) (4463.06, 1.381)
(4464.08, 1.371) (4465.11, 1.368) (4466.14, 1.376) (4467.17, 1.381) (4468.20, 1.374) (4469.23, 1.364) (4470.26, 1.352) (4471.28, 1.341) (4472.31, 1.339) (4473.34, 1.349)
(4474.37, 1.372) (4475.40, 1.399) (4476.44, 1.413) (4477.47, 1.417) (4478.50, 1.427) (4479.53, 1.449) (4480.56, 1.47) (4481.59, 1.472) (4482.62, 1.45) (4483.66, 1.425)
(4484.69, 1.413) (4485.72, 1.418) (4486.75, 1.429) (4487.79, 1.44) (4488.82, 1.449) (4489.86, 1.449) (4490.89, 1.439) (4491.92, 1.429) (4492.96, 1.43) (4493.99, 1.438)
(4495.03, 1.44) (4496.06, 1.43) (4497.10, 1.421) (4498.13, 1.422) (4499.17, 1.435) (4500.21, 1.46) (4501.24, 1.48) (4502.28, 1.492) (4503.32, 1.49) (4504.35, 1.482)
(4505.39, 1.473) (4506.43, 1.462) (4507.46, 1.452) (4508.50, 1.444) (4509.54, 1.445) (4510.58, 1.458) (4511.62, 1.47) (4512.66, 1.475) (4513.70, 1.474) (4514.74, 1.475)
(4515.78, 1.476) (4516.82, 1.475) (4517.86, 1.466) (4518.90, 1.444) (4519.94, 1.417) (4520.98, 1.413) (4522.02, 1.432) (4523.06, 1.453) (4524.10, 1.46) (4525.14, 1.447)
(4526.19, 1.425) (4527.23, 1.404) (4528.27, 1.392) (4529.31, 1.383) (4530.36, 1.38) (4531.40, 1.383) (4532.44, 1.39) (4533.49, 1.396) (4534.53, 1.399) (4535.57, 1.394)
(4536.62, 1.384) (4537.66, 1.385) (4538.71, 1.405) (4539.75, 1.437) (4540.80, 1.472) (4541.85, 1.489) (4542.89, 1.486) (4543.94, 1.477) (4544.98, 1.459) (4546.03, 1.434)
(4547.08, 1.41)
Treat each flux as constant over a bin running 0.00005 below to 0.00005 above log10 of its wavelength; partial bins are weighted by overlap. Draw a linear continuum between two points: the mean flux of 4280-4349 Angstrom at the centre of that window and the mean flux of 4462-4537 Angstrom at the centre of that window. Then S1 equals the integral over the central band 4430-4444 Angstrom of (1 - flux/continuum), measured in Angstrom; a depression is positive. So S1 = -1.1 Angstrom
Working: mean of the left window 1.01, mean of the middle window 1.38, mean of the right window 1.43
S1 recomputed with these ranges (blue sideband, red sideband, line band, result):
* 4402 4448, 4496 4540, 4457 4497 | -0.5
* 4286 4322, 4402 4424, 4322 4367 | -3.1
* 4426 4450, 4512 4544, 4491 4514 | -0.6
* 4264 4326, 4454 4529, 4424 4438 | -0.7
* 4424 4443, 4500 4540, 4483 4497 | -0.2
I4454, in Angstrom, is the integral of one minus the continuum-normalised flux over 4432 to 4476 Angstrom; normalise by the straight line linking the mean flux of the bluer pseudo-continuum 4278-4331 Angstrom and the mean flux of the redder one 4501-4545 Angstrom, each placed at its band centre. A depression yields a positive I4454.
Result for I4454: -2.7 Angstrom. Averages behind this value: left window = 0.979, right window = 1.44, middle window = 1.37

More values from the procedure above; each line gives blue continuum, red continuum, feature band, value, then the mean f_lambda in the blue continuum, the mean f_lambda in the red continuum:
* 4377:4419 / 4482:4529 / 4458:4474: -0.1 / 1.21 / 1.45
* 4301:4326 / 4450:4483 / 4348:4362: -1.6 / 0.904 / 1.39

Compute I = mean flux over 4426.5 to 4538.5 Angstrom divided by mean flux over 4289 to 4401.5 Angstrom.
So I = 1.31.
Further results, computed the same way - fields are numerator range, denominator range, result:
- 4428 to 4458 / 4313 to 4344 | 1.25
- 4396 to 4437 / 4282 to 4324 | 1.34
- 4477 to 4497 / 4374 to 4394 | 1.22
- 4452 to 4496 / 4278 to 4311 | 1.49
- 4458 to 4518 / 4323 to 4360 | 1.28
